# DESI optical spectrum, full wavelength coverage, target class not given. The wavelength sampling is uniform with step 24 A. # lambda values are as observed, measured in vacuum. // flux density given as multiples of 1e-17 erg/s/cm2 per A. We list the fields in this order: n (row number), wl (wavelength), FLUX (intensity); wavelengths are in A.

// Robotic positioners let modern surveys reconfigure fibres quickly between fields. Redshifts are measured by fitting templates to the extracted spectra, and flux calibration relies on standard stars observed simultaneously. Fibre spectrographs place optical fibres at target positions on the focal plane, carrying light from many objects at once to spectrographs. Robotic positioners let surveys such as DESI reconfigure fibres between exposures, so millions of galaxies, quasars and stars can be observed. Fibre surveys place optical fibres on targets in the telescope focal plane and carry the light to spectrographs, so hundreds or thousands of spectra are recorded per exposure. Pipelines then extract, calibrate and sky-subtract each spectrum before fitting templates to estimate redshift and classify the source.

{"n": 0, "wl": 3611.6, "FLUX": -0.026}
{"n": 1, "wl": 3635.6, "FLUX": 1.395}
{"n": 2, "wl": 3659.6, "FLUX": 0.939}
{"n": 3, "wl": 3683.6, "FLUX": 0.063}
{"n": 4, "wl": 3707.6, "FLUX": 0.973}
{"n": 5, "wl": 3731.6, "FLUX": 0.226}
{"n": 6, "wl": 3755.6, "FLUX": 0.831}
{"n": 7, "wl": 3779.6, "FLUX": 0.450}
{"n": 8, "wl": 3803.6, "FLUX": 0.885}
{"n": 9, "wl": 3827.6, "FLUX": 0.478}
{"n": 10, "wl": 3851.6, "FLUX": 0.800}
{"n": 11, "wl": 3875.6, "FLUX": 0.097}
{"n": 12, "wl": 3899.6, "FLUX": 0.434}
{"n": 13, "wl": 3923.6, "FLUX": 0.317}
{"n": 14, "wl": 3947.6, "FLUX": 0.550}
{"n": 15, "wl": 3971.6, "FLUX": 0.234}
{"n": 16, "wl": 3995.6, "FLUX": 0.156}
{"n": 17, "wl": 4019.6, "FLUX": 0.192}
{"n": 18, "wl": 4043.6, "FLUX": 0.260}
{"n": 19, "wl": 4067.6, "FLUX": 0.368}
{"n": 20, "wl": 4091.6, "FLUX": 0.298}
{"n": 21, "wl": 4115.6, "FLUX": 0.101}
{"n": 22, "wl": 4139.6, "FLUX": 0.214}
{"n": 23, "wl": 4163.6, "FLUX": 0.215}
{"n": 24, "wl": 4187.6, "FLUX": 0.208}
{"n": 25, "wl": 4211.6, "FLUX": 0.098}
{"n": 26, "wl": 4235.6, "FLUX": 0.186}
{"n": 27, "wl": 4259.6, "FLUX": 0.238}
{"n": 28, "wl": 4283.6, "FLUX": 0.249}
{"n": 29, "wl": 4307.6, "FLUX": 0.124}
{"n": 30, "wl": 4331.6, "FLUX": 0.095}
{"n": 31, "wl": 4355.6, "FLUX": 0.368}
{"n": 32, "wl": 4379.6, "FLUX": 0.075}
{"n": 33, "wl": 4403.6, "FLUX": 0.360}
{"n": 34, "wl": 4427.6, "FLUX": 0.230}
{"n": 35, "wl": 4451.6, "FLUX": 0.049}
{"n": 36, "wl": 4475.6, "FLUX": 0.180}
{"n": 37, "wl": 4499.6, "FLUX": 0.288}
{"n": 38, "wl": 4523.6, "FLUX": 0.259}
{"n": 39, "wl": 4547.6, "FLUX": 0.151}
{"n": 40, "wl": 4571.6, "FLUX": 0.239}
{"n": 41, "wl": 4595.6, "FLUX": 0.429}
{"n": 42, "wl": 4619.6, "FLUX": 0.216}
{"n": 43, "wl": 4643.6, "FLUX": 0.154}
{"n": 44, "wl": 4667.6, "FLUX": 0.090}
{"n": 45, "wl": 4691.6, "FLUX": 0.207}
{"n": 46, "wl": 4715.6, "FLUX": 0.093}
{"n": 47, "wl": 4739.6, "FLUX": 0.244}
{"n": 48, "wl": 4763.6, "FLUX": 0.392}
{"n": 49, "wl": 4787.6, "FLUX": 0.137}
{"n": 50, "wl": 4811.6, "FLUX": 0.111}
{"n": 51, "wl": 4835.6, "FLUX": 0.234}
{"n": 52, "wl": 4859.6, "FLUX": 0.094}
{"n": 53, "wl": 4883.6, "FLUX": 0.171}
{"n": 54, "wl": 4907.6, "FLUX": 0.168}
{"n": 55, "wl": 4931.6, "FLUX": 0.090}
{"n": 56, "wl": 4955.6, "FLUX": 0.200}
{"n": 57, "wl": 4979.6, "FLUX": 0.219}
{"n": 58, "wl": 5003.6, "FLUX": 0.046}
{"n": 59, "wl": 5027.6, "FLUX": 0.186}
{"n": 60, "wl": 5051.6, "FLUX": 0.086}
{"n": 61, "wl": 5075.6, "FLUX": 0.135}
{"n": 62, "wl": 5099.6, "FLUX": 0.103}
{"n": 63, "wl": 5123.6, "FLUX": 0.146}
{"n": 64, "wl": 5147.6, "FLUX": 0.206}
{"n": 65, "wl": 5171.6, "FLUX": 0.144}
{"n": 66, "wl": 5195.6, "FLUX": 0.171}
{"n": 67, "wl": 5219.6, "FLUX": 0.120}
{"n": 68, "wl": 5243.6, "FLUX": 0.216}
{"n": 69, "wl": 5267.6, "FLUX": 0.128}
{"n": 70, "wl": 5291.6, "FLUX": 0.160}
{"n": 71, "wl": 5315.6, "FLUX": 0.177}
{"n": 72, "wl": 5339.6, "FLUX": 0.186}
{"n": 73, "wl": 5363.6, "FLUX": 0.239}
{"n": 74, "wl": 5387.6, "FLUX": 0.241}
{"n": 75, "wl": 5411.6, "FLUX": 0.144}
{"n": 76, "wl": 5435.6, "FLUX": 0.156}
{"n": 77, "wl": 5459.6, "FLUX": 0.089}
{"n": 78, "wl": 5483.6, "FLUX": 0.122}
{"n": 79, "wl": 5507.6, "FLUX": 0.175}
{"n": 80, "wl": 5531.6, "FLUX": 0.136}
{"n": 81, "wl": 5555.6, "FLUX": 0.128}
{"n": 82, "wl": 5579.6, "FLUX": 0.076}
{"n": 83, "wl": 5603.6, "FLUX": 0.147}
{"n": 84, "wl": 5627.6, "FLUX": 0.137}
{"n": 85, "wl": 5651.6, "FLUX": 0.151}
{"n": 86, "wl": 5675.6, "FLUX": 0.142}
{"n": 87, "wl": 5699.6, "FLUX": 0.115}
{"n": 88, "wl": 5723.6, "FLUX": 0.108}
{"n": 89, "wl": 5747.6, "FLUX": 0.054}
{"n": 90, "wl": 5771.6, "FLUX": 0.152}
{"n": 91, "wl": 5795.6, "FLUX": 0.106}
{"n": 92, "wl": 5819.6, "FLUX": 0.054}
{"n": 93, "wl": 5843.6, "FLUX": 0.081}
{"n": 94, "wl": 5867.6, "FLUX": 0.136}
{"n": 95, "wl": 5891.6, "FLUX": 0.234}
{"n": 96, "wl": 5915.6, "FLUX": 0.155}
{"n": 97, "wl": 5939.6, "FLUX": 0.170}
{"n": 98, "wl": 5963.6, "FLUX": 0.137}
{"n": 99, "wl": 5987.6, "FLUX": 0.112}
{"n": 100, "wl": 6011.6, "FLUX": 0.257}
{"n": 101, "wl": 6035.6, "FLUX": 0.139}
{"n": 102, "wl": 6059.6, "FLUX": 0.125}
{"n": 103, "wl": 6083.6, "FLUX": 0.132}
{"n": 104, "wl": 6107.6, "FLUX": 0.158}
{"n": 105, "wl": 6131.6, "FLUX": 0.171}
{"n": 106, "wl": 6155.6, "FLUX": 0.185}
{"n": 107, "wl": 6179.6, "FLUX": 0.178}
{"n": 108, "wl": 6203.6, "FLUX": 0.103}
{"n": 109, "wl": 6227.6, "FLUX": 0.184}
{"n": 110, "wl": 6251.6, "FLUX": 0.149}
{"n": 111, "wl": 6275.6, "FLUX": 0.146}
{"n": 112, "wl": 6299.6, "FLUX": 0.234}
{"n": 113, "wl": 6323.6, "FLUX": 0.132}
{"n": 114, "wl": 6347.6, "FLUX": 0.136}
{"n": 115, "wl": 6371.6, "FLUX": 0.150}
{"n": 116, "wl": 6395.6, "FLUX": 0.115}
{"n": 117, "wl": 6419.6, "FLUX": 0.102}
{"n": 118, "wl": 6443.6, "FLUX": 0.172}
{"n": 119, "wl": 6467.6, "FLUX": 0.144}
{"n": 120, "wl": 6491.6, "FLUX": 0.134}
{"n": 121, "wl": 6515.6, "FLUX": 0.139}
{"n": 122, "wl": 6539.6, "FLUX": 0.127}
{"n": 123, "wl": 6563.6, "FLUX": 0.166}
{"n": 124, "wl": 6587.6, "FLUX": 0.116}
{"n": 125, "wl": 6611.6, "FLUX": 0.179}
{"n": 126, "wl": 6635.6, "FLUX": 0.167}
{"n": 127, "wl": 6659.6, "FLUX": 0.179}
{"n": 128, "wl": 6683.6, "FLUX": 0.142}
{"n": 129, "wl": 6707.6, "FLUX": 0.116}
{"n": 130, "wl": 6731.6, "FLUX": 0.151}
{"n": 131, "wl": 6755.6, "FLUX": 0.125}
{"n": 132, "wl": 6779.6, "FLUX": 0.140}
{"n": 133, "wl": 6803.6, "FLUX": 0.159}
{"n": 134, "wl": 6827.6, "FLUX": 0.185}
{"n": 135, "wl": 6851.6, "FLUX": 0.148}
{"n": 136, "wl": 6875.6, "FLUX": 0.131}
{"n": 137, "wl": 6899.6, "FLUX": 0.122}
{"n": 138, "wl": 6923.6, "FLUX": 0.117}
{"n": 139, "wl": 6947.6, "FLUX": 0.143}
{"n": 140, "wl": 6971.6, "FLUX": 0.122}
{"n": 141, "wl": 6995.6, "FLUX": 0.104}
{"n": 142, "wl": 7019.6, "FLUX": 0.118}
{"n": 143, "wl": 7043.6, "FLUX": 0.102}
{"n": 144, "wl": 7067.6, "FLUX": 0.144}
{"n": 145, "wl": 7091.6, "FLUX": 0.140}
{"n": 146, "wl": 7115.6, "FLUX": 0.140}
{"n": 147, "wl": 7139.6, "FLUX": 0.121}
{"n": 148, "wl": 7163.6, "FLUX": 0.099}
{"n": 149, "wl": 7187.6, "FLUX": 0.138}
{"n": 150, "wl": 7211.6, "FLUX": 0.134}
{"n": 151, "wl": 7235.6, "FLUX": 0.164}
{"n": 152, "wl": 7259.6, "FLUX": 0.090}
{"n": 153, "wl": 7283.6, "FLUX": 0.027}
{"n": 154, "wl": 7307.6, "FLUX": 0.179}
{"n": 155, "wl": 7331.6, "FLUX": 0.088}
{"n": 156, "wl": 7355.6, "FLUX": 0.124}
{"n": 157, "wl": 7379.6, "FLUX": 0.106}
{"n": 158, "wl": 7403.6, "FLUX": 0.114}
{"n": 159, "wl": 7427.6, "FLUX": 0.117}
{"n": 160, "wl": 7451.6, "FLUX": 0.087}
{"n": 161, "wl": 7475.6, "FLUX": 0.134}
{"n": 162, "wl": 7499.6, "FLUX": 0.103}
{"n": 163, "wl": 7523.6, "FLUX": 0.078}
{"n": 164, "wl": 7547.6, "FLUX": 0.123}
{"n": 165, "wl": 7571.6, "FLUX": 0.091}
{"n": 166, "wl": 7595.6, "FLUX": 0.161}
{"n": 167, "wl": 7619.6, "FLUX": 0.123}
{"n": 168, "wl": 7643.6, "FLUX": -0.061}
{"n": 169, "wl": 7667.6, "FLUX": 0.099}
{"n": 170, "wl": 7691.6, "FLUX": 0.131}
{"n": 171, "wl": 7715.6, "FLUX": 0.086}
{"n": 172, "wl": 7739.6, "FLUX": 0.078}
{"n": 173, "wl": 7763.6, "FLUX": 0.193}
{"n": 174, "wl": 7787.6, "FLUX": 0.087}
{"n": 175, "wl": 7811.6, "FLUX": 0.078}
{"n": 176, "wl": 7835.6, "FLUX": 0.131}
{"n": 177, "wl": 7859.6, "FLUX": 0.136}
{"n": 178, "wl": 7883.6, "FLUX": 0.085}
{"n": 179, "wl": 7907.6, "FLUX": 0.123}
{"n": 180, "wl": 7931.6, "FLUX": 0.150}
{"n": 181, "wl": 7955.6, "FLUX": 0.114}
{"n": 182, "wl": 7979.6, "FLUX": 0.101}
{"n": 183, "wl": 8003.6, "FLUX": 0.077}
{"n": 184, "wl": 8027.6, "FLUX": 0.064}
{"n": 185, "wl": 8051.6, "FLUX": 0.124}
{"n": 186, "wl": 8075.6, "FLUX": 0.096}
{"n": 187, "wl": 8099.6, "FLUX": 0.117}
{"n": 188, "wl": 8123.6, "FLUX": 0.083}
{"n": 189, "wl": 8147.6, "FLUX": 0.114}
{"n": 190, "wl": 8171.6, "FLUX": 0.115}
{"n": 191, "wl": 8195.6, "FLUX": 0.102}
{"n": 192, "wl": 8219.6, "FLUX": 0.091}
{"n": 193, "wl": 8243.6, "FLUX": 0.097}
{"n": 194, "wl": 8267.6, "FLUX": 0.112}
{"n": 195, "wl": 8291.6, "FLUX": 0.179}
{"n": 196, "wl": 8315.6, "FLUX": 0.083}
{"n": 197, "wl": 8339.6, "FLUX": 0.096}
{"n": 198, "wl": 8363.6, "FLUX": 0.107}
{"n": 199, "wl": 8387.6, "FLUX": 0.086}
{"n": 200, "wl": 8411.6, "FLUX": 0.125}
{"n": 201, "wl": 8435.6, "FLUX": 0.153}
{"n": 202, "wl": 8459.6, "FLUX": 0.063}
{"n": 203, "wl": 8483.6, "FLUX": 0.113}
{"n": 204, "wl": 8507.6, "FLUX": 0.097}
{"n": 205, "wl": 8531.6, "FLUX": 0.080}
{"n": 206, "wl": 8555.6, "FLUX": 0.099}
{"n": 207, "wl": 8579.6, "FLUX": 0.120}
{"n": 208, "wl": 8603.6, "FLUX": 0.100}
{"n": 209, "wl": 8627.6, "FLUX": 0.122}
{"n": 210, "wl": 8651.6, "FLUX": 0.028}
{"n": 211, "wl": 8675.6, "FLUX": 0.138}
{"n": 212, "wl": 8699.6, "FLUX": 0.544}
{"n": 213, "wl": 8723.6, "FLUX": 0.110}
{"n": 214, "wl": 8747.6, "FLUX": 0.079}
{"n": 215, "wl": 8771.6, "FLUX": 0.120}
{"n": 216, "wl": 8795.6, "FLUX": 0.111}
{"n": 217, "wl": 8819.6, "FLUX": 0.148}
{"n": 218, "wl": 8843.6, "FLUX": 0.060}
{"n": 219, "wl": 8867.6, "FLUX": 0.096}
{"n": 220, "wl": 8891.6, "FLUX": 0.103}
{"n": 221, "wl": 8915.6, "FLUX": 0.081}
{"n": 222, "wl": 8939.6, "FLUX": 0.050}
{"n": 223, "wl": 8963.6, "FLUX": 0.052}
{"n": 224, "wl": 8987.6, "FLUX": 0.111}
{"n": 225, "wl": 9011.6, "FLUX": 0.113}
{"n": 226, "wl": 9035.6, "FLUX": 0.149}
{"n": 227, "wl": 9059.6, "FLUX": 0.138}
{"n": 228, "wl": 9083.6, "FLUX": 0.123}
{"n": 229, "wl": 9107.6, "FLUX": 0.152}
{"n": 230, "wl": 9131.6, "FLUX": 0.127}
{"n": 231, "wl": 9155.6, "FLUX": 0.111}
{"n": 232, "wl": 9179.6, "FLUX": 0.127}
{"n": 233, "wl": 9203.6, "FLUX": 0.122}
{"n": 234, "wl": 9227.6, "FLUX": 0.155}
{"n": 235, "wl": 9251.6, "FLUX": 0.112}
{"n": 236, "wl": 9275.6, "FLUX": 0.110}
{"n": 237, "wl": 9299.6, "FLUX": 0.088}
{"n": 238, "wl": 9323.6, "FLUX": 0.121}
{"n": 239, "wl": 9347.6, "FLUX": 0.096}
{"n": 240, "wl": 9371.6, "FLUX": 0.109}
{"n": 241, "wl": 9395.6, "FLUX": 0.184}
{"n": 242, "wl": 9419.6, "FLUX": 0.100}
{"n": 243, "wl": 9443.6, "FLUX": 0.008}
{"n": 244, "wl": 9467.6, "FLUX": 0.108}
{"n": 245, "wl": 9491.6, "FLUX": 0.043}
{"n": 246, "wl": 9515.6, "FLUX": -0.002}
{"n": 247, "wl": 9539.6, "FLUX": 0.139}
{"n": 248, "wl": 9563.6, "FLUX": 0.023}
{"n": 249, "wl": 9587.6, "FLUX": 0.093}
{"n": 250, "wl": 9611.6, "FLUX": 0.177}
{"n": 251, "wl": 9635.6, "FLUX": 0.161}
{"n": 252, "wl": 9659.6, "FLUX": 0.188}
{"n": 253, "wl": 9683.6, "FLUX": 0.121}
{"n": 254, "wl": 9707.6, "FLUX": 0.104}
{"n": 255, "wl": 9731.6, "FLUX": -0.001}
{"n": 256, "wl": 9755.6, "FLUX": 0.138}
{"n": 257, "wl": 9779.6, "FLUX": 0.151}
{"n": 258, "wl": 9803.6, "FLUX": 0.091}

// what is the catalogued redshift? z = 1.33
